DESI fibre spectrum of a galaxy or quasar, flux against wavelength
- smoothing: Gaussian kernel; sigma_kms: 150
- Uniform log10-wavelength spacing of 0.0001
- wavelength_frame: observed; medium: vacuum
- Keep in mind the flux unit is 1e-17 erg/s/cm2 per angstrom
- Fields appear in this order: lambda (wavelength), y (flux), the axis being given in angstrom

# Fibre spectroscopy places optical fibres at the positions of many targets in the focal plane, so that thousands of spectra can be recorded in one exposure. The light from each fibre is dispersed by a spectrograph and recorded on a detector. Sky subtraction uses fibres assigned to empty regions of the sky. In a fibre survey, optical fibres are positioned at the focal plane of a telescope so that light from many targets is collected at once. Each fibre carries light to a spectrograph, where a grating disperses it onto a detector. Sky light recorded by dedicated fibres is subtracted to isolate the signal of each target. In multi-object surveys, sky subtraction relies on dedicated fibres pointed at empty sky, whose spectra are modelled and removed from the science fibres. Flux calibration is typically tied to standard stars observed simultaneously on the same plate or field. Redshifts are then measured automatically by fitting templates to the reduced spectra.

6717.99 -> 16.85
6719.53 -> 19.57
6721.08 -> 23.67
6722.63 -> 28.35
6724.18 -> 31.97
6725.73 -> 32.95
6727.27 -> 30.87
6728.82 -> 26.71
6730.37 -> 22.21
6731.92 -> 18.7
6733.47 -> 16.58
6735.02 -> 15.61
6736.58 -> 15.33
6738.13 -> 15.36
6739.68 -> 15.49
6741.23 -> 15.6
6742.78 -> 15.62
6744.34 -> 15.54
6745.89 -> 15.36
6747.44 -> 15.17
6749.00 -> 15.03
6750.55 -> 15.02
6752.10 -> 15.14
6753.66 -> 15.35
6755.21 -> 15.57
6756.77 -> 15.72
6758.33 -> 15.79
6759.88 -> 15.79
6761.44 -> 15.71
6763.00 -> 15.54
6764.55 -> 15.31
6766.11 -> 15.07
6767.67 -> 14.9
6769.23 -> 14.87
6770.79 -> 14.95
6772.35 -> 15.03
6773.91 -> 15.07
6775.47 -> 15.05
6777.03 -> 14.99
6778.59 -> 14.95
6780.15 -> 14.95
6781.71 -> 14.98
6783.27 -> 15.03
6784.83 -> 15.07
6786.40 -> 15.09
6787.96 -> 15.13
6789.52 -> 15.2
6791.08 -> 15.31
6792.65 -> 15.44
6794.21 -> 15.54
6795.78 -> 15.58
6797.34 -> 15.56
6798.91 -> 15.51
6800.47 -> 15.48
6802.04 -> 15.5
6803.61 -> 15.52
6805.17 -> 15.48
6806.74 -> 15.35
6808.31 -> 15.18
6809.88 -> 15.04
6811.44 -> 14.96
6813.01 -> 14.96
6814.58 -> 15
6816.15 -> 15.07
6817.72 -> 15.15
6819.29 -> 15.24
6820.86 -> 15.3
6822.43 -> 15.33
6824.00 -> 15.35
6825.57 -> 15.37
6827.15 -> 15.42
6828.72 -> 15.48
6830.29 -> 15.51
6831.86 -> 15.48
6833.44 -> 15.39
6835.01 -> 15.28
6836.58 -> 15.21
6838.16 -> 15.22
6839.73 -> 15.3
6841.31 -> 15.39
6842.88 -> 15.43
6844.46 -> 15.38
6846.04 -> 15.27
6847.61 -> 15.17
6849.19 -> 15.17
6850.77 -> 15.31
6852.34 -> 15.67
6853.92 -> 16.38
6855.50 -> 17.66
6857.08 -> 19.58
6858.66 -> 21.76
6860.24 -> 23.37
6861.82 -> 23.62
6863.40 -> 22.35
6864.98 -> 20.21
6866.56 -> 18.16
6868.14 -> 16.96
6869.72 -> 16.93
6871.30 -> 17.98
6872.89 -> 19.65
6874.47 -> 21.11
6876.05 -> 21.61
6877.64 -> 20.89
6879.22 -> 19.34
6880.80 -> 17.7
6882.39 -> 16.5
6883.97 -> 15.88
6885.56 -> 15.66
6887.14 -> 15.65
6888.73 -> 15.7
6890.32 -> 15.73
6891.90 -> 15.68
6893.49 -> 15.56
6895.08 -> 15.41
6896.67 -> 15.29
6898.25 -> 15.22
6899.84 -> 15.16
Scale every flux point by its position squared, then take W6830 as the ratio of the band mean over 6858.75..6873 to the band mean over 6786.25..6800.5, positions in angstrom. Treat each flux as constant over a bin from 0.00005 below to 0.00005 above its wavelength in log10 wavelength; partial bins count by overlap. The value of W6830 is 1.33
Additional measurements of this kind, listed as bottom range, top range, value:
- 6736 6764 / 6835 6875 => 1.18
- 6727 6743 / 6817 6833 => 0.85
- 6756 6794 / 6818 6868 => 1.13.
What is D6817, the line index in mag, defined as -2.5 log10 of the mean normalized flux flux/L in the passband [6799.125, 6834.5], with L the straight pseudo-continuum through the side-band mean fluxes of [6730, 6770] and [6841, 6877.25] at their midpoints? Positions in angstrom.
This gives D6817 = 0.14 mag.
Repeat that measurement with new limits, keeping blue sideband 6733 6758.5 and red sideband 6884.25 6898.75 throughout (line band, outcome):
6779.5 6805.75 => 0.012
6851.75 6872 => -0.236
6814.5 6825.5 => 0.020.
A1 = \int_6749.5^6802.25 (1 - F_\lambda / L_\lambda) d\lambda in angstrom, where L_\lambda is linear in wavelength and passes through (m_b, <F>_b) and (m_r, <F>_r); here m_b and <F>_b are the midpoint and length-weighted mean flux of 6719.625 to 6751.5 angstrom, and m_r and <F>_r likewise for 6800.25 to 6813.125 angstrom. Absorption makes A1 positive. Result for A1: 6.1 angstrom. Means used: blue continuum 20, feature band 15.3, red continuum 15.3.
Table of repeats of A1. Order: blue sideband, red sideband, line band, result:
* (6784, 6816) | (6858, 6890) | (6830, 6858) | 2.71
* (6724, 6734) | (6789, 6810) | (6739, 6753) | 4.72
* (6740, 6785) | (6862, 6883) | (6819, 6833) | 1.76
